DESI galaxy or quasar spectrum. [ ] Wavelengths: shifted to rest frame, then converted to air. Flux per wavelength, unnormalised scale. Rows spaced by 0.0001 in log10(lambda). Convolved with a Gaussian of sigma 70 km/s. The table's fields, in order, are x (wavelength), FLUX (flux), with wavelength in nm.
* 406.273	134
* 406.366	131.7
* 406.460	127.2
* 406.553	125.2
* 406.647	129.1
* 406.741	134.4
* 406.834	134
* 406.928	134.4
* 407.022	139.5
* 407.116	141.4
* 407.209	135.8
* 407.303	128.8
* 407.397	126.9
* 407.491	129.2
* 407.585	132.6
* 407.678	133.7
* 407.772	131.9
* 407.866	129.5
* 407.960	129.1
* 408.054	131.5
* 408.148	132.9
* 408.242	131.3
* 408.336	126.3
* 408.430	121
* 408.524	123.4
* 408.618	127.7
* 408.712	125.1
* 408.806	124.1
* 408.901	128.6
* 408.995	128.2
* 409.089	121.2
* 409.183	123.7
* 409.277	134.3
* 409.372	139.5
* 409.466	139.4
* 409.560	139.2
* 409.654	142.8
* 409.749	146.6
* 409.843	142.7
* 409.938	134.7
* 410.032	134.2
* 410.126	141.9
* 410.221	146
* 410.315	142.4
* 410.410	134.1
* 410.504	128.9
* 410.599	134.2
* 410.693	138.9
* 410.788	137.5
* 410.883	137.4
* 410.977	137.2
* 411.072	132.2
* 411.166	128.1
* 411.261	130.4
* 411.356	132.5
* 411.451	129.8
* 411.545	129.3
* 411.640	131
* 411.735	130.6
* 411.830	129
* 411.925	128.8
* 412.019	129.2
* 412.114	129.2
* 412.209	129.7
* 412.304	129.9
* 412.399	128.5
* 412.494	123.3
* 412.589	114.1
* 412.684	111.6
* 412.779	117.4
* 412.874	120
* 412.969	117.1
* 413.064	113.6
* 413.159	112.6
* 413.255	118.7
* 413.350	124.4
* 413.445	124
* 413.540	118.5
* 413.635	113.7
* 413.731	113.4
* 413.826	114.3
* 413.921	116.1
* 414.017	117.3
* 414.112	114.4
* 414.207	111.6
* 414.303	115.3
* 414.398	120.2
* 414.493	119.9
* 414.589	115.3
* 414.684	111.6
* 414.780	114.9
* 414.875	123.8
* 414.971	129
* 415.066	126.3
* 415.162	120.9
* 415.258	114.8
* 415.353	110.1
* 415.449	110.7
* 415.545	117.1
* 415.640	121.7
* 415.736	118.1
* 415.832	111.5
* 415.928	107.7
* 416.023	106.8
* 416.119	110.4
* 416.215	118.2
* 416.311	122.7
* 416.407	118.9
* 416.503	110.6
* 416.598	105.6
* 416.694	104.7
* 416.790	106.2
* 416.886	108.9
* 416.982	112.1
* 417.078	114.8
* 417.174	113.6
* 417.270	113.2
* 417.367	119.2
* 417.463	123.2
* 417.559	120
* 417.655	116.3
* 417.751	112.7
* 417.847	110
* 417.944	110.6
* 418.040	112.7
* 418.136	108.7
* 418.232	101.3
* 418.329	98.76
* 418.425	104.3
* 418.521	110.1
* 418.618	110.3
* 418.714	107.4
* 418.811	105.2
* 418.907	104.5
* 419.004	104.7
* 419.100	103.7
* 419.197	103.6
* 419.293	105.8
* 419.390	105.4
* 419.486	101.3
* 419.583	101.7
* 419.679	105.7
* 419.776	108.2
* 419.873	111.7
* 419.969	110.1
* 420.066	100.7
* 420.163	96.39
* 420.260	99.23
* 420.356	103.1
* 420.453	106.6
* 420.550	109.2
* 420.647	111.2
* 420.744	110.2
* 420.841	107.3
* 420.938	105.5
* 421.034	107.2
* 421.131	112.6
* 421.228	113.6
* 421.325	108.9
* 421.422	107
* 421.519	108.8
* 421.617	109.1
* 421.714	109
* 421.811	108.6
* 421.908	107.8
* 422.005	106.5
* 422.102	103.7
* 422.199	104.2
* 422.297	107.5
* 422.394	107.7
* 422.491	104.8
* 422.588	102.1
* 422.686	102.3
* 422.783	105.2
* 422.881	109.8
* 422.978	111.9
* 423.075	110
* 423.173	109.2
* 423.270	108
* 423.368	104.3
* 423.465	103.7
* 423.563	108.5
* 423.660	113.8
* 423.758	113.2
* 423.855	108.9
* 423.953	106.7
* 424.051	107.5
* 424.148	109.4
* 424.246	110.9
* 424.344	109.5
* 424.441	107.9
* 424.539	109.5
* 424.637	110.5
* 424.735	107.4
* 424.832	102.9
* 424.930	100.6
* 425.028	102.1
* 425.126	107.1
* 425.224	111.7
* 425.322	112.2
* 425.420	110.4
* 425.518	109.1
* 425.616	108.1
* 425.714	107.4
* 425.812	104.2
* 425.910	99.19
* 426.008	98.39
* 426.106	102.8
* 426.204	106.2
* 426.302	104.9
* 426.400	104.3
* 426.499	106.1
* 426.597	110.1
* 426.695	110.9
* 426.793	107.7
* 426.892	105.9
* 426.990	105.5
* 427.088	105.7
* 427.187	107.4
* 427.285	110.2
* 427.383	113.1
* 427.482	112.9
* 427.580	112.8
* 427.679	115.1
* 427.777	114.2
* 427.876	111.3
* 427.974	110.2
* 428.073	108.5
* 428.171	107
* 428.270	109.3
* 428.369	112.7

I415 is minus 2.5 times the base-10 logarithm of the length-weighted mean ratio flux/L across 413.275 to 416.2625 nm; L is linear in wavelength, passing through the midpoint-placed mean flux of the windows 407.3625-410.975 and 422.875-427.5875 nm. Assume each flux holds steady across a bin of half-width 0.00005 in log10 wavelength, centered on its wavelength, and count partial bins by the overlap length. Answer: 0.07 mag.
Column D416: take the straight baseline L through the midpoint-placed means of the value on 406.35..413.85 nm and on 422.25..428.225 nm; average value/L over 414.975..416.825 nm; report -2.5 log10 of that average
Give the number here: 0.06 mag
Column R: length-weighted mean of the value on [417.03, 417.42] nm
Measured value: 115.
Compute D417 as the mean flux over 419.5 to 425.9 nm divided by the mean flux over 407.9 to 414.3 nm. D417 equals 0.84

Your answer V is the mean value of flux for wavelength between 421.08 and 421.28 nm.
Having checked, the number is 113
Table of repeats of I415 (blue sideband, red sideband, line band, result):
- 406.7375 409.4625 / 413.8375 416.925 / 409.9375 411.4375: -0.088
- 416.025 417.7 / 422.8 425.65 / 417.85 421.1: 0.059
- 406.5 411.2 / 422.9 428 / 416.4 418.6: 0.085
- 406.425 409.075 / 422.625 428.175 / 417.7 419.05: 0.092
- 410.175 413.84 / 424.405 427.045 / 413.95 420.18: 0.072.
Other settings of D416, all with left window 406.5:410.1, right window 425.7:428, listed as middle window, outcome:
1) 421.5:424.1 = 0.05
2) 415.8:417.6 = 0.07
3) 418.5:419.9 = 0.12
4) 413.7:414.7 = 0.08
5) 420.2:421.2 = 0.08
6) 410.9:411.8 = -0.03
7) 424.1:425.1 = 0.04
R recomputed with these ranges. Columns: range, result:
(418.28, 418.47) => 101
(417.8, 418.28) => 109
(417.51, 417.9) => 115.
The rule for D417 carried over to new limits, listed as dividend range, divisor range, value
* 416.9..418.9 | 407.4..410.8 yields 0.84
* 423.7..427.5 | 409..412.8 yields 0.81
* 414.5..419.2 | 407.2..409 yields 0.87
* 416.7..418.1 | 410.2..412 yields 0.85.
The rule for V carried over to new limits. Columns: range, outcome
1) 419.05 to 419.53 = 104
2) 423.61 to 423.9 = 112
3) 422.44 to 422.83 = 104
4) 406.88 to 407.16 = 138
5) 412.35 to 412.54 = 126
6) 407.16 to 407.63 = 131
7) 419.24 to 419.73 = 104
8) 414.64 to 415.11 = 121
